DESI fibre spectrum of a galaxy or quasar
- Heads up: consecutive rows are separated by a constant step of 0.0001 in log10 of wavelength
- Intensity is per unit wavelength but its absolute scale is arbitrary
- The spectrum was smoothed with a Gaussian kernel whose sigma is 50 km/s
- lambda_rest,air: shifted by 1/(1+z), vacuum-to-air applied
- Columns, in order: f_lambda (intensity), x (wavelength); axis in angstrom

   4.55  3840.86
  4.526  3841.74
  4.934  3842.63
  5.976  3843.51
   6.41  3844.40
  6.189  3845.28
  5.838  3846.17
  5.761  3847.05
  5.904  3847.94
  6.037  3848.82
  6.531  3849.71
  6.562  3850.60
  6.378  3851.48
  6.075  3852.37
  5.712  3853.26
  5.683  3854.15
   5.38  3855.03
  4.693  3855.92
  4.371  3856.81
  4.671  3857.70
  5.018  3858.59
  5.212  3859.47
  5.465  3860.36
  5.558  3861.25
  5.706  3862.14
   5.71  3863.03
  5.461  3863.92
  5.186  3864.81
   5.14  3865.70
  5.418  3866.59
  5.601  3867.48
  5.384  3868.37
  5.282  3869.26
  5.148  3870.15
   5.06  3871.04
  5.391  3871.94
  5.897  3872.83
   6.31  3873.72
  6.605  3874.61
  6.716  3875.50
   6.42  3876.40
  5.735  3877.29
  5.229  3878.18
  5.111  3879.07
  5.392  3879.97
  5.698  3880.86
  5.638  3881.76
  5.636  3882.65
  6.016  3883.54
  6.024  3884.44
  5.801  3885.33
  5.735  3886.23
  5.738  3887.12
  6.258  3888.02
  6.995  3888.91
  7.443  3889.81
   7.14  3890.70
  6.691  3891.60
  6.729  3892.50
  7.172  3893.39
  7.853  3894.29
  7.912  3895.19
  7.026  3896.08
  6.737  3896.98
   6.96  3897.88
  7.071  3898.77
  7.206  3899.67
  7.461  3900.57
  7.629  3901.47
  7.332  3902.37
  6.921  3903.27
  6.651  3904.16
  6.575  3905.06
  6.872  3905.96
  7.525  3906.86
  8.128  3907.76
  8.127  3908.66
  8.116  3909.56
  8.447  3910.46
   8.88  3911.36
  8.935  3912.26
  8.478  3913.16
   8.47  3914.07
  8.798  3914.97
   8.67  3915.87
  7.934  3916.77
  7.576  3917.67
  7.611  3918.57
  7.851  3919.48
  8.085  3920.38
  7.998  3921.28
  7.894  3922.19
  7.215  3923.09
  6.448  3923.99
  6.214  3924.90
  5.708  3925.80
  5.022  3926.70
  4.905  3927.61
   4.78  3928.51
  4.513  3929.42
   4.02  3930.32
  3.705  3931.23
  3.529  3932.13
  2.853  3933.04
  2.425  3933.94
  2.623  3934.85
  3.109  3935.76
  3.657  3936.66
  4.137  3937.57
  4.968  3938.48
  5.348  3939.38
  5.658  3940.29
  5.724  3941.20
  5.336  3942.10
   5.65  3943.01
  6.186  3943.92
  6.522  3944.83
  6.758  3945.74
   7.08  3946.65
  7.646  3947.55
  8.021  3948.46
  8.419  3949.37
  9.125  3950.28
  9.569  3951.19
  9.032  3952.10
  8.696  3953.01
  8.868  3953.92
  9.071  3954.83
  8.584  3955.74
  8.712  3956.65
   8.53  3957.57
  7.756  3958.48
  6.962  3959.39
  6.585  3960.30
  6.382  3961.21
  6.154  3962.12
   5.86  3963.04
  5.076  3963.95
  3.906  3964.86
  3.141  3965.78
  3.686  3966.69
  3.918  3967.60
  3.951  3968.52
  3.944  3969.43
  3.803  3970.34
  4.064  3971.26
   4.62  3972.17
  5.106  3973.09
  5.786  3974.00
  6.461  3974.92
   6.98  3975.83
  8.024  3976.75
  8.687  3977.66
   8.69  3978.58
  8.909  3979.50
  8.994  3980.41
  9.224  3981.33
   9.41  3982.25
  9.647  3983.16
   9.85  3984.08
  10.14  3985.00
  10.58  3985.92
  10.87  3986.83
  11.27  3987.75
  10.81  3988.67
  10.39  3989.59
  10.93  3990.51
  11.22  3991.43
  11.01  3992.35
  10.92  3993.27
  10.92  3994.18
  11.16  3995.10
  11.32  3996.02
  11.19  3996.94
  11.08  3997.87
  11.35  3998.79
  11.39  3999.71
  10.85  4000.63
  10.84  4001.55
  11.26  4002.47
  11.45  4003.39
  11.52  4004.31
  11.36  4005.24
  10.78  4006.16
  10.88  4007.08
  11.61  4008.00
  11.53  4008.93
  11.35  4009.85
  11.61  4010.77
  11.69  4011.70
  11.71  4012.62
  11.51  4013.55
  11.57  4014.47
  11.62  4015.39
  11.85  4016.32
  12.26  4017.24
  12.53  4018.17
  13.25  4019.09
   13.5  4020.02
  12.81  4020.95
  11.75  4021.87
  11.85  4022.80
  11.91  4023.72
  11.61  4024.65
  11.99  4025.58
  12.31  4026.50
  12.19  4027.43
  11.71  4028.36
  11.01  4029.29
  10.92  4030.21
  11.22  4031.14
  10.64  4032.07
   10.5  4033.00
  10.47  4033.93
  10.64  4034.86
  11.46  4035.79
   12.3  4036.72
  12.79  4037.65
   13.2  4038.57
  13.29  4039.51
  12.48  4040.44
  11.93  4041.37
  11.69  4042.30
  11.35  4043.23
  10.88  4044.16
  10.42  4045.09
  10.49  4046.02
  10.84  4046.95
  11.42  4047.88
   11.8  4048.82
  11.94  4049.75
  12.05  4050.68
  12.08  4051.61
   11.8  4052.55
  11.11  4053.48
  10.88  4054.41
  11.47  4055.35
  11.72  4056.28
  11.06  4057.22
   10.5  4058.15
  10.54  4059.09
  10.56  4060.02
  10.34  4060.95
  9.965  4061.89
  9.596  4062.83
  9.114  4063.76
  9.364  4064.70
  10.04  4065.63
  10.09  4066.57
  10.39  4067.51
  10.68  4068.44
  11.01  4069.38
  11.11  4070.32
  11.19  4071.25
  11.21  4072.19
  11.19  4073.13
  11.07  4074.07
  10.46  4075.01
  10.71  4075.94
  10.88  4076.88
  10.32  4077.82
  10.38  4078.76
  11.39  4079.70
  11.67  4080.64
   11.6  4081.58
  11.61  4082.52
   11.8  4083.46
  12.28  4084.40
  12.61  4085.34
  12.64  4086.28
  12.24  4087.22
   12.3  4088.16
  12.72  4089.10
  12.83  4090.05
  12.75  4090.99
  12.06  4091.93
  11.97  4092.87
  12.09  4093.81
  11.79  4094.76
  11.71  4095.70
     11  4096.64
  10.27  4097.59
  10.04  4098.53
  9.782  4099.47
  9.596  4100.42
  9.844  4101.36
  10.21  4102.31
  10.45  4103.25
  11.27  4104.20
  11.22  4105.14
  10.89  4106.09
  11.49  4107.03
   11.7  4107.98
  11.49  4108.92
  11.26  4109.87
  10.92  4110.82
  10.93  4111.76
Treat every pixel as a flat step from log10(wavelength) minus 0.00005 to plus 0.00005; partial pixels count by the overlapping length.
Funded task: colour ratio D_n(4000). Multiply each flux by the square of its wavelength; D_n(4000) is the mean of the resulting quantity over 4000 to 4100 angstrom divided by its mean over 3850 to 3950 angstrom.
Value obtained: 2.0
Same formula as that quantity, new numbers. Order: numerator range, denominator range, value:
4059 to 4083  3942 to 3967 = 1.59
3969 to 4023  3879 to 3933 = 1.57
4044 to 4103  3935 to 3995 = 1.59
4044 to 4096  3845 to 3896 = 2.11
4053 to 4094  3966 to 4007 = 1.29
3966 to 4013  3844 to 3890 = 1.74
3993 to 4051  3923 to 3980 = 2.01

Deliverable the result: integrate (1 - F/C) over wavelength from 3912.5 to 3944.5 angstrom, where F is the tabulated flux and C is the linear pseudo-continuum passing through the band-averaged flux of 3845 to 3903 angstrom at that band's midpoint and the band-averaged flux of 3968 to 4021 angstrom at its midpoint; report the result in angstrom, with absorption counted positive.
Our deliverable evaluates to 8.0 angstrom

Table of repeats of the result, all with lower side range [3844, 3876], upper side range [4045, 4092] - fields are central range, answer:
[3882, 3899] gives -0.5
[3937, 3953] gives 2.3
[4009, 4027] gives -4.0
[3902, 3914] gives -1.5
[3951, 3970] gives 4.0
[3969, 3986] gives 2.6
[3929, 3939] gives 5.3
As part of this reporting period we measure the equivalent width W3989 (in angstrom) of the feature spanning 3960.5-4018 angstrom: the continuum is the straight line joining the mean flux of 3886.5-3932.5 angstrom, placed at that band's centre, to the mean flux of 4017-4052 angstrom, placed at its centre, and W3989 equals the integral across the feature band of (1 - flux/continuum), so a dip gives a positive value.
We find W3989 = 5.7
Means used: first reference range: 7.02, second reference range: 11.8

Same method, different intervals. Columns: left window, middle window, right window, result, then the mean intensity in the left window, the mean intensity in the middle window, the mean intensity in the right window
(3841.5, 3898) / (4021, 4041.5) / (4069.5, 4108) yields -3.8 angstrom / 5.91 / 11.8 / 11.3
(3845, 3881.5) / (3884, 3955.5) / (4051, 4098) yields 3.2 angstrom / 5.62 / 6.74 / 11.2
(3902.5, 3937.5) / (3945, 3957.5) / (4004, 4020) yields -0.2 angstrom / 6.43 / 8.39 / 11.7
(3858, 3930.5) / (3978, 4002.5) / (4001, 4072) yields -1.7 angstrom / 6.56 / 10.5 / 11.4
